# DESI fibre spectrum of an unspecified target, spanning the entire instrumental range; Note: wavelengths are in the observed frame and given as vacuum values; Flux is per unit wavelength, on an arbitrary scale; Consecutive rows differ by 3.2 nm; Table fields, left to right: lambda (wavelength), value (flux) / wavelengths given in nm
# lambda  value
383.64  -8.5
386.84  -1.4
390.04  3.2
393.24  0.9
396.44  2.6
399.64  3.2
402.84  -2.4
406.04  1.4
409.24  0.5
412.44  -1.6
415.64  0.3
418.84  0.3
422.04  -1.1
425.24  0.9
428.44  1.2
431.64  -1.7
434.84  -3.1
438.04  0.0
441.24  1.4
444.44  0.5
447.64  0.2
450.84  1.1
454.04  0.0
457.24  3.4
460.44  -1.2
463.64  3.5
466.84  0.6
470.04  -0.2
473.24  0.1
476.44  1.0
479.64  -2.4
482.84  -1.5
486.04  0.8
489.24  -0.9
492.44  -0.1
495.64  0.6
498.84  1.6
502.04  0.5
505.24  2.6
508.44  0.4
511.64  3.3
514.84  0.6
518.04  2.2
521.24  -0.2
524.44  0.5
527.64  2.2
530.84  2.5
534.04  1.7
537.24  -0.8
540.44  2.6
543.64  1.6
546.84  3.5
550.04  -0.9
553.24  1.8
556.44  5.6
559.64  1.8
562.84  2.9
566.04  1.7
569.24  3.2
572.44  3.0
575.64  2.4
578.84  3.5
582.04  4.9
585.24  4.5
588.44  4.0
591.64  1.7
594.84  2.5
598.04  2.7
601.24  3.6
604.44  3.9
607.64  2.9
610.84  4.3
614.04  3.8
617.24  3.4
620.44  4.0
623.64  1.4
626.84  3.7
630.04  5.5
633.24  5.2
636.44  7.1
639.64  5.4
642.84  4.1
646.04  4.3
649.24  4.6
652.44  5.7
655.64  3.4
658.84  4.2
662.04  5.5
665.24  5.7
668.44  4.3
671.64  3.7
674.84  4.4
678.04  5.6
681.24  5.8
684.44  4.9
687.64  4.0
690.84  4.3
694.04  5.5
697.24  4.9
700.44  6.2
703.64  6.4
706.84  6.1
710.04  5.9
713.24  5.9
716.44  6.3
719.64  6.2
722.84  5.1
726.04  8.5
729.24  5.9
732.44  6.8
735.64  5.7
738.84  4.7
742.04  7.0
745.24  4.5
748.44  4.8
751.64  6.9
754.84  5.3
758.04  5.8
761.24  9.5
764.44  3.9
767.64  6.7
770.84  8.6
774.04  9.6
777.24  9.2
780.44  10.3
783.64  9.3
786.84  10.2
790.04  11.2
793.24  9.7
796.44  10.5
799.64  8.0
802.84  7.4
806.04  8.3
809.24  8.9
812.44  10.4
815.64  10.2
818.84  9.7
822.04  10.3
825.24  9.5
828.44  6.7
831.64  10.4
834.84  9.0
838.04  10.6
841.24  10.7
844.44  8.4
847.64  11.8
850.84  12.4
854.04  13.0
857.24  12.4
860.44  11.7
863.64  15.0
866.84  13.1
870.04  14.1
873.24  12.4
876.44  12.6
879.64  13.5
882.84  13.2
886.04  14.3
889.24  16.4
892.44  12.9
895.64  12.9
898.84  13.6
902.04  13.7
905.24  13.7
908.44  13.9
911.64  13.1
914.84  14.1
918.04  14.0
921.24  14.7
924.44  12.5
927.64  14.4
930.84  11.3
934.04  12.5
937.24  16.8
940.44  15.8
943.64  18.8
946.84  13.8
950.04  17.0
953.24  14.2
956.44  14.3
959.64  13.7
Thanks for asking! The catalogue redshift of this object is 0.926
